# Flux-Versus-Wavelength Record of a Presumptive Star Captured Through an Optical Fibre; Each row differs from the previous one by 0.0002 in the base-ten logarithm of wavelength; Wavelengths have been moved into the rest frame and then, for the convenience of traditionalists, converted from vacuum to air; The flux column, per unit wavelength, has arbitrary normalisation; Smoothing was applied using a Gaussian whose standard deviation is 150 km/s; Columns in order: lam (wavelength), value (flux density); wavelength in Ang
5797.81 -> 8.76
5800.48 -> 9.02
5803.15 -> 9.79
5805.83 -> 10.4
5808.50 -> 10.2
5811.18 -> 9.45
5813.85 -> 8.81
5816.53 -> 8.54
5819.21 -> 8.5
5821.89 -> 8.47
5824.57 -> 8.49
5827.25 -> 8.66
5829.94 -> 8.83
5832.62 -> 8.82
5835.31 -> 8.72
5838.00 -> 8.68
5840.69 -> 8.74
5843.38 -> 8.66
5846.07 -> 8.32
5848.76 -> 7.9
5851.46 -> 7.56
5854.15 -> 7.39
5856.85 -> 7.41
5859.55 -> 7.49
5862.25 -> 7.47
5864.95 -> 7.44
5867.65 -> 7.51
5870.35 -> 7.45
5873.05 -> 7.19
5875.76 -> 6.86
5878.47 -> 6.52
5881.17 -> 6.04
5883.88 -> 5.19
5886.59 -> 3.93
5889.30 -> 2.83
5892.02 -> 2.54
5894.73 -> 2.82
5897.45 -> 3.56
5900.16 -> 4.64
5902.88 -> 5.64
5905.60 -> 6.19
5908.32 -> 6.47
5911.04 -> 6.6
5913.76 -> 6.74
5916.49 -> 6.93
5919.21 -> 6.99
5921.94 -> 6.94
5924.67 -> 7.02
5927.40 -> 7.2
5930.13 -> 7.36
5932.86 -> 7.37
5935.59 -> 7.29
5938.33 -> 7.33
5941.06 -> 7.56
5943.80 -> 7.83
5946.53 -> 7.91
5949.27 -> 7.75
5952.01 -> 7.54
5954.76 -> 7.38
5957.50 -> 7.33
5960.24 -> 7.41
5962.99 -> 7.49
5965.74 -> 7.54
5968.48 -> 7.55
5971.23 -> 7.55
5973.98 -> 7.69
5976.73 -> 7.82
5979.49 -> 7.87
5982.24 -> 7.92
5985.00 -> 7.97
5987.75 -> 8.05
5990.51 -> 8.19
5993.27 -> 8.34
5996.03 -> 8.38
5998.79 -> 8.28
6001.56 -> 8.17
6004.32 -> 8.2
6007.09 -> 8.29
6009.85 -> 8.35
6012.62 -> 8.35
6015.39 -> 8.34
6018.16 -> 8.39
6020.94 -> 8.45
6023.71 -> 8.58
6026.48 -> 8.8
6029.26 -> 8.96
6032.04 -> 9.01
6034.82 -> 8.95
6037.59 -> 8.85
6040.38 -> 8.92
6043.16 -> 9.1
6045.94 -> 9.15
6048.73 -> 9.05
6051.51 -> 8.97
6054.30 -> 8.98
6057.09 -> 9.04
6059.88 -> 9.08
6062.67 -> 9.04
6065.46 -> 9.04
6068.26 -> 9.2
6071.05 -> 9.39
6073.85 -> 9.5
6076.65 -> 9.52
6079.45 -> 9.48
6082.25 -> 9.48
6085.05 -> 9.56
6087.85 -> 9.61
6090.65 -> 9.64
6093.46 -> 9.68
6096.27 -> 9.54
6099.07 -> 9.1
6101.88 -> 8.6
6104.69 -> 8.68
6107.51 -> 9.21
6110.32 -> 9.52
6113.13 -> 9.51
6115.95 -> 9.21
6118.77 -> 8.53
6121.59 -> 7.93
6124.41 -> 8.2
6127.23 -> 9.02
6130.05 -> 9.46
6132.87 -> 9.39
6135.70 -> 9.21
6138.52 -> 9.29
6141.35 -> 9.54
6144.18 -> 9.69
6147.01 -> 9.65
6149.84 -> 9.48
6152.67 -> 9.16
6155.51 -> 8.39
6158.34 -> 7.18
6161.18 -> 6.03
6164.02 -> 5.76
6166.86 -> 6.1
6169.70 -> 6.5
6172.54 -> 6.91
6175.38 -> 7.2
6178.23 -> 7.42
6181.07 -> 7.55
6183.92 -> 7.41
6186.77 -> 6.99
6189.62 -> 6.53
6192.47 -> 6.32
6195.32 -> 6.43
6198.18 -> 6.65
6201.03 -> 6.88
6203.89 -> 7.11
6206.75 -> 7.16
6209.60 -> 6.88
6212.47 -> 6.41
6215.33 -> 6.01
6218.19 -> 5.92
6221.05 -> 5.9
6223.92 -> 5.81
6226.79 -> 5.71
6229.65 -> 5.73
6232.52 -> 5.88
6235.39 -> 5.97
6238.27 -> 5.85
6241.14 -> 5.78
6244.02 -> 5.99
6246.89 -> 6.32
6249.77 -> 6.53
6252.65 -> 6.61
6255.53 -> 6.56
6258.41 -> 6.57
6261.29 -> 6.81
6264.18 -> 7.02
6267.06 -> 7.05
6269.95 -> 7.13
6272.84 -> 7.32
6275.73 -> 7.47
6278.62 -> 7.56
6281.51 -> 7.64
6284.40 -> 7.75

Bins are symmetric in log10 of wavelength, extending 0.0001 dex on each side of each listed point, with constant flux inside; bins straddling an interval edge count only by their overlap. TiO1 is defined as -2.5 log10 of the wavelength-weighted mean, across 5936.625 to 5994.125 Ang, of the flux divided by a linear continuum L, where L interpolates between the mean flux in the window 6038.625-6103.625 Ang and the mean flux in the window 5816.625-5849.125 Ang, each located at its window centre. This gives 0.16 mag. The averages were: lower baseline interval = 8.59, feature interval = 7.71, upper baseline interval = 9.24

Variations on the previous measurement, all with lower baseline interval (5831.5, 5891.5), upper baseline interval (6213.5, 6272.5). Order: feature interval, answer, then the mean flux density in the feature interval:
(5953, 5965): -0.077 mag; 7.41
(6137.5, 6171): -0.236 mag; 8.05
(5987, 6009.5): -0.207 mag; 8.25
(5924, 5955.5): -0.080 mag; 7.47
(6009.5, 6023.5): -0.233 mag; 8.39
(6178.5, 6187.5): -0.149 mag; 7.36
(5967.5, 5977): -0.115 mag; 7.64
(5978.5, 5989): -0.164 mag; 7.96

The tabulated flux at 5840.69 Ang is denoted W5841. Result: 8.74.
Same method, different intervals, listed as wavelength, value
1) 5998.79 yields 8.28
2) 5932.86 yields 7.37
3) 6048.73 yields 9.05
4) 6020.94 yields 8.45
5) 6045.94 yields 9.15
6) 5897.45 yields 3.56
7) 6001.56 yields 8.17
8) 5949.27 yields 7.75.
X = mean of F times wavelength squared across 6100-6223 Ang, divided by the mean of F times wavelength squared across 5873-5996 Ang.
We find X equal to 1.2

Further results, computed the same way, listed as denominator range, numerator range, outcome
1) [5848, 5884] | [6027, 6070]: 1.34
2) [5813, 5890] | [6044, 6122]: 1.32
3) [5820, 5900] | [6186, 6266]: 1.04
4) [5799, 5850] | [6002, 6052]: 1.05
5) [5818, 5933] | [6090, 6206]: 1.30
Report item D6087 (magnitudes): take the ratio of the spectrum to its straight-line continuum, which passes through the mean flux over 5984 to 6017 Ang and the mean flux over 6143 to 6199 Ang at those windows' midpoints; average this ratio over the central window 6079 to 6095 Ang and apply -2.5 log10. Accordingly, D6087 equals -0.223 mag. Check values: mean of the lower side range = 8.25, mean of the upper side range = 7.36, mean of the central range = 9.58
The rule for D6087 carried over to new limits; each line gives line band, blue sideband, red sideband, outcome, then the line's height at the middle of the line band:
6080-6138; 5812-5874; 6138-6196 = -0.19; 7.68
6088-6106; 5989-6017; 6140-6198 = -0.18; 7.84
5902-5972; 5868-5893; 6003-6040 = -0.07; 6.75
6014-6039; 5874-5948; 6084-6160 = -0.13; 7.74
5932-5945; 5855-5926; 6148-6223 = -0.21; 6.17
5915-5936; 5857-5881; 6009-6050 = 0.09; 7.74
